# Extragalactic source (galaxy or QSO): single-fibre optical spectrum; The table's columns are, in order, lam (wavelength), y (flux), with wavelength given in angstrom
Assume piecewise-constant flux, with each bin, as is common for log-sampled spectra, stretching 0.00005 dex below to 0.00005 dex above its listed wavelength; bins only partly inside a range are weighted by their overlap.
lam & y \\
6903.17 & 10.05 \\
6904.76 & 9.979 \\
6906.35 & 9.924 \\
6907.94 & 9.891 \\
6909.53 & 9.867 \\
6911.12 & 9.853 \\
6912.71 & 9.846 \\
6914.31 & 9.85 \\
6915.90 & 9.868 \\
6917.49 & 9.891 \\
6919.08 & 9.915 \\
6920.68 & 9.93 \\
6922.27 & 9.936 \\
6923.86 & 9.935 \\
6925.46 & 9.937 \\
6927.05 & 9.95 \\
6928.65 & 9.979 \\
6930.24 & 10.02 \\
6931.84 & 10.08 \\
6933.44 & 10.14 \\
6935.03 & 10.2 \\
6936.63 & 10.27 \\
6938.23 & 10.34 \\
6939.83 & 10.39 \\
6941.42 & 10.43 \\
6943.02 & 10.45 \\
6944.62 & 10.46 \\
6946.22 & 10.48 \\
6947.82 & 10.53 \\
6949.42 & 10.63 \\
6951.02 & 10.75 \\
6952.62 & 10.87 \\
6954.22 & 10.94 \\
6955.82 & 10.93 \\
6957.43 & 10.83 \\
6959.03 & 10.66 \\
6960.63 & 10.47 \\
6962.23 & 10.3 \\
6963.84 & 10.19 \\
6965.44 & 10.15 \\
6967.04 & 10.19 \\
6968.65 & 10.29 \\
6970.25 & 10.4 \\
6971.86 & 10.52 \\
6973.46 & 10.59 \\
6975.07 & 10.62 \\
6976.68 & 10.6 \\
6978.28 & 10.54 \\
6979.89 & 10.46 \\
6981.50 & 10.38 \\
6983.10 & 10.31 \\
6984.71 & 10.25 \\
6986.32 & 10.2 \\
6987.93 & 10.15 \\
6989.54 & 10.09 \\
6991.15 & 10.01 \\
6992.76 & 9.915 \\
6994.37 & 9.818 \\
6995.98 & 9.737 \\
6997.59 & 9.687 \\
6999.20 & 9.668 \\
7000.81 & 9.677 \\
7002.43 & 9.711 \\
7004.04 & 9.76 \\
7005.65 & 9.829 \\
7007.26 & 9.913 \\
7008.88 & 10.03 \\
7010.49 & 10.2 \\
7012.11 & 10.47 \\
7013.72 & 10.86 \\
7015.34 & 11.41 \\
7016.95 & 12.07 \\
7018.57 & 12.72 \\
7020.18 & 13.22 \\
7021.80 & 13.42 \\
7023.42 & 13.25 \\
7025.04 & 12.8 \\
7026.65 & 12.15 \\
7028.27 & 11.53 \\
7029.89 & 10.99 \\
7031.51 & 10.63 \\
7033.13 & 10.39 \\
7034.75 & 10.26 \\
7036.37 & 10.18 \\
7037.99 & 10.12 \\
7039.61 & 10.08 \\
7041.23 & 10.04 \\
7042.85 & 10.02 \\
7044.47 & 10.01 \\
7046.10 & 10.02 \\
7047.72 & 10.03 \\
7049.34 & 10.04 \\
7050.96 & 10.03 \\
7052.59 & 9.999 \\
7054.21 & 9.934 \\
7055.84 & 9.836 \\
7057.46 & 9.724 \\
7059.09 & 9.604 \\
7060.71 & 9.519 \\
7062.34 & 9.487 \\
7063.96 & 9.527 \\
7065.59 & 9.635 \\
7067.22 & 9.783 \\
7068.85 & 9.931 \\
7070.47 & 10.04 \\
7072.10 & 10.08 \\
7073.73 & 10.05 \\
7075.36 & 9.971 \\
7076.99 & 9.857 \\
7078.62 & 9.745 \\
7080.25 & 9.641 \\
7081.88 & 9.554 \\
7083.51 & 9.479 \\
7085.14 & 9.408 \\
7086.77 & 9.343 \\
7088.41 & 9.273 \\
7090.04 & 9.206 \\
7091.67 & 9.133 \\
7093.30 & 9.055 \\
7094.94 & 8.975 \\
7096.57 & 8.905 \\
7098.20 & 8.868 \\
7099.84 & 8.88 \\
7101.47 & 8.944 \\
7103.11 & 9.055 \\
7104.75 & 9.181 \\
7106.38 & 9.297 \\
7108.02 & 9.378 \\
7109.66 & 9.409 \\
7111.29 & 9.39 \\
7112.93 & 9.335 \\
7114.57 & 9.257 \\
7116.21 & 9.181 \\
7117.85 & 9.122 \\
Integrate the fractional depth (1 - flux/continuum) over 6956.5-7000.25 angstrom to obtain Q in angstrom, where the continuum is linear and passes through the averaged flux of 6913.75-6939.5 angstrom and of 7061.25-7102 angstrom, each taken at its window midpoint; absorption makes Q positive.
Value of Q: -1.9 angstrom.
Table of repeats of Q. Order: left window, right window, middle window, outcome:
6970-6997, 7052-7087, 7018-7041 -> -3.5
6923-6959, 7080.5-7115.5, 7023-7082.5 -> -4.1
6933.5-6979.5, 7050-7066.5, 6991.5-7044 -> -3.8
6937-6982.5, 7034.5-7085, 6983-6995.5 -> 0.3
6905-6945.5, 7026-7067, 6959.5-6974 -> -0.4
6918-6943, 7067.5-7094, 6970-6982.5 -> -0.7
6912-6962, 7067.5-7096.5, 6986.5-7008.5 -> 0.3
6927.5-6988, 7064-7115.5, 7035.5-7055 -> -0.6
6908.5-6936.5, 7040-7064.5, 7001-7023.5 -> -2.7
